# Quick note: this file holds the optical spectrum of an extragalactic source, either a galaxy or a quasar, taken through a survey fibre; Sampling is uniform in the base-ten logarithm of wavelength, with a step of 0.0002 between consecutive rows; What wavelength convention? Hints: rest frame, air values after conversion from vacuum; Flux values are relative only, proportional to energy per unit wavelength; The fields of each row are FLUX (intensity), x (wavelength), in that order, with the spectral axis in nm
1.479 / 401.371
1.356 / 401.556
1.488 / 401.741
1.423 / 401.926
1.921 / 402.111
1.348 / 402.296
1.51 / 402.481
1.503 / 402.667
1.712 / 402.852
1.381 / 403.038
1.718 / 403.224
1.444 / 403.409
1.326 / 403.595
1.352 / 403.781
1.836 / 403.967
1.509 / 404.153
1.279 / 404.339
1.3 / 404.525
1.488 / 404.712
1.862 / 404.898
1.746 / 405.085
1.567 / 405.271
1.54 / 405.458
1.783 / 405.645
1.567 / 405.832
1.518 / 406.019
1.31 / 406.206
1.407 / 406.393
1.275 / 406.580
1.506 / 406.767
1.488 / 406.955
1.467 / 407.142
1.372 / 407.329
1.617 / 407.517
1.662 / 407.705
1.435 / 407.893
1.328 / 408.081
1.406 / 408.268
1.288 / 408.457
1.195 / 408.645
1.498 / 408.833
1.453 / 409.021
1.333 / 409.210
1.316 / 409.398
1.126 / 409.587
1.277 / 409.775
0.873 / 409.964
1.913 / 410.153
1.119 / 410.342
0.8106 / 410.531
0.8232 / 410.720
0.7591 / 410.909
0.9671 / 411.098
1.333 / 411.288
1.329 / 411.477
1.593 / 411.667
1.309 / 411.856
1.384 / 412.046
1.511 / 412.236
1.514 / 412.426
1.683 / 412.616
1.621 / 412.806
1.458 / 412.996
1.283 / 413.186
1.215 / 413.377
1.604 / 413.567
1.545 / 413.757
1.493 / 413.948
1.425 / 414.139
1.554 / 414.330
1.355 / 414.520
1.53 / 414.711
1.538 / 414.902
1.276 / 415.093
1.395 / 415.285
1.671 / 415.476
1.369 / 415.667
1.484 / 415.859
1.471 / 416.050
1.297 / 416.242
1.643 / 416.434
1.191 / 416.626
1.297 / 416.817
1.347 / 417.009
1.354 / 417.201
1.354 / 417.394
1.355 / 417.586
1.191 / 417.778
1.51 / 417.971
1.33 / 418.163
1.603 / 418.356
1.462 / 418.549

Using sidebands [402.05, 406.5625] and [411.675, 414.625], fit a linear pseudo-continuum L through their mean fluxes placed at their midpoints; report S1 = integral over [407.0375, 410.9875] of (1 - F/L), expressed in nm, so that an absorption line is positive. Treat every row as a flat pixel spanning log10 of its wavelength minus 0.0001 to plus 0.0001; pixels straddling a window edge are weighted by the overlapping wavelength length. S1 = 0.547 nm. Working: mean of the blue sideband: 1.53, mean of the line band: 1.29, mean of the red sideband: 1.47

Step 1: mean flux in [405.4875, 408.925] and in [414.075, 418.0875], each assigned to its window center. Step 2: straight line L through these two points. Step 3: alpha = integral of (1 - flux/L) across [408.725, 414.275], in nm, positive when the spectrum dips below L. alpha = 0.39 nm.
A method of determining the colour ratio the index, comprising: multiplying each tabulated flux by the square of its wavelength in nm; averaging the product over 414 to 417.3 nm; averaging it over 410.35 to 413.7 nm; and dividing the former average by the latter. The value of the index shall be 1.11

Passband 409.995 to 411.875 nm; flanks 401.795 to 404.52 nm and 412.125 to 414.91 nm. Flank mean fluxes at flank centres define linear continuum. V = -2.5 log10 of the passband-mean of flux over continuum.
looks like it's 0.25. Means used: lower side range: 1.51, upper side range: 1.49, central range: 1.18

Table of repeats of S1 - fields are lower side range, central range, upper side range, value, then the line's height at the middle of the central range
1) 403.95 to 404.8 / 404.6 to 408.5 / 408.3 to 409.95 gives -0.36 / 1.38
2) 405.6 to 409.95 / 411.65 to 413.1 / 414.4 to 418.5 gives -0.10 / 1.41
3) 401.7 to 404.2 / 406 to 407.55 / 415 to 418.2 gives 0.07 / 1.49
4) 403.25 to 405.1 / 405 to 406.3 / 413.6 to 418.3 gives -0.06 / 1.5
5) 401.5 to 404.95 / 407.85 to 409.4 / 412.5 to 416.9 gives 0.13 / 1.48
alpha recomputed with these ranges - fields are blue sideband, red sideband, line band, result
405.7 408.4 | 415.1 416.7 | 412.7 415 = -0.05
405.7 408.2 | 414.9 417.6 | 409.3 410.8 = 0.29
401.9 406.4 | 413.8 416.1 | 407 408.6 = 0.08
